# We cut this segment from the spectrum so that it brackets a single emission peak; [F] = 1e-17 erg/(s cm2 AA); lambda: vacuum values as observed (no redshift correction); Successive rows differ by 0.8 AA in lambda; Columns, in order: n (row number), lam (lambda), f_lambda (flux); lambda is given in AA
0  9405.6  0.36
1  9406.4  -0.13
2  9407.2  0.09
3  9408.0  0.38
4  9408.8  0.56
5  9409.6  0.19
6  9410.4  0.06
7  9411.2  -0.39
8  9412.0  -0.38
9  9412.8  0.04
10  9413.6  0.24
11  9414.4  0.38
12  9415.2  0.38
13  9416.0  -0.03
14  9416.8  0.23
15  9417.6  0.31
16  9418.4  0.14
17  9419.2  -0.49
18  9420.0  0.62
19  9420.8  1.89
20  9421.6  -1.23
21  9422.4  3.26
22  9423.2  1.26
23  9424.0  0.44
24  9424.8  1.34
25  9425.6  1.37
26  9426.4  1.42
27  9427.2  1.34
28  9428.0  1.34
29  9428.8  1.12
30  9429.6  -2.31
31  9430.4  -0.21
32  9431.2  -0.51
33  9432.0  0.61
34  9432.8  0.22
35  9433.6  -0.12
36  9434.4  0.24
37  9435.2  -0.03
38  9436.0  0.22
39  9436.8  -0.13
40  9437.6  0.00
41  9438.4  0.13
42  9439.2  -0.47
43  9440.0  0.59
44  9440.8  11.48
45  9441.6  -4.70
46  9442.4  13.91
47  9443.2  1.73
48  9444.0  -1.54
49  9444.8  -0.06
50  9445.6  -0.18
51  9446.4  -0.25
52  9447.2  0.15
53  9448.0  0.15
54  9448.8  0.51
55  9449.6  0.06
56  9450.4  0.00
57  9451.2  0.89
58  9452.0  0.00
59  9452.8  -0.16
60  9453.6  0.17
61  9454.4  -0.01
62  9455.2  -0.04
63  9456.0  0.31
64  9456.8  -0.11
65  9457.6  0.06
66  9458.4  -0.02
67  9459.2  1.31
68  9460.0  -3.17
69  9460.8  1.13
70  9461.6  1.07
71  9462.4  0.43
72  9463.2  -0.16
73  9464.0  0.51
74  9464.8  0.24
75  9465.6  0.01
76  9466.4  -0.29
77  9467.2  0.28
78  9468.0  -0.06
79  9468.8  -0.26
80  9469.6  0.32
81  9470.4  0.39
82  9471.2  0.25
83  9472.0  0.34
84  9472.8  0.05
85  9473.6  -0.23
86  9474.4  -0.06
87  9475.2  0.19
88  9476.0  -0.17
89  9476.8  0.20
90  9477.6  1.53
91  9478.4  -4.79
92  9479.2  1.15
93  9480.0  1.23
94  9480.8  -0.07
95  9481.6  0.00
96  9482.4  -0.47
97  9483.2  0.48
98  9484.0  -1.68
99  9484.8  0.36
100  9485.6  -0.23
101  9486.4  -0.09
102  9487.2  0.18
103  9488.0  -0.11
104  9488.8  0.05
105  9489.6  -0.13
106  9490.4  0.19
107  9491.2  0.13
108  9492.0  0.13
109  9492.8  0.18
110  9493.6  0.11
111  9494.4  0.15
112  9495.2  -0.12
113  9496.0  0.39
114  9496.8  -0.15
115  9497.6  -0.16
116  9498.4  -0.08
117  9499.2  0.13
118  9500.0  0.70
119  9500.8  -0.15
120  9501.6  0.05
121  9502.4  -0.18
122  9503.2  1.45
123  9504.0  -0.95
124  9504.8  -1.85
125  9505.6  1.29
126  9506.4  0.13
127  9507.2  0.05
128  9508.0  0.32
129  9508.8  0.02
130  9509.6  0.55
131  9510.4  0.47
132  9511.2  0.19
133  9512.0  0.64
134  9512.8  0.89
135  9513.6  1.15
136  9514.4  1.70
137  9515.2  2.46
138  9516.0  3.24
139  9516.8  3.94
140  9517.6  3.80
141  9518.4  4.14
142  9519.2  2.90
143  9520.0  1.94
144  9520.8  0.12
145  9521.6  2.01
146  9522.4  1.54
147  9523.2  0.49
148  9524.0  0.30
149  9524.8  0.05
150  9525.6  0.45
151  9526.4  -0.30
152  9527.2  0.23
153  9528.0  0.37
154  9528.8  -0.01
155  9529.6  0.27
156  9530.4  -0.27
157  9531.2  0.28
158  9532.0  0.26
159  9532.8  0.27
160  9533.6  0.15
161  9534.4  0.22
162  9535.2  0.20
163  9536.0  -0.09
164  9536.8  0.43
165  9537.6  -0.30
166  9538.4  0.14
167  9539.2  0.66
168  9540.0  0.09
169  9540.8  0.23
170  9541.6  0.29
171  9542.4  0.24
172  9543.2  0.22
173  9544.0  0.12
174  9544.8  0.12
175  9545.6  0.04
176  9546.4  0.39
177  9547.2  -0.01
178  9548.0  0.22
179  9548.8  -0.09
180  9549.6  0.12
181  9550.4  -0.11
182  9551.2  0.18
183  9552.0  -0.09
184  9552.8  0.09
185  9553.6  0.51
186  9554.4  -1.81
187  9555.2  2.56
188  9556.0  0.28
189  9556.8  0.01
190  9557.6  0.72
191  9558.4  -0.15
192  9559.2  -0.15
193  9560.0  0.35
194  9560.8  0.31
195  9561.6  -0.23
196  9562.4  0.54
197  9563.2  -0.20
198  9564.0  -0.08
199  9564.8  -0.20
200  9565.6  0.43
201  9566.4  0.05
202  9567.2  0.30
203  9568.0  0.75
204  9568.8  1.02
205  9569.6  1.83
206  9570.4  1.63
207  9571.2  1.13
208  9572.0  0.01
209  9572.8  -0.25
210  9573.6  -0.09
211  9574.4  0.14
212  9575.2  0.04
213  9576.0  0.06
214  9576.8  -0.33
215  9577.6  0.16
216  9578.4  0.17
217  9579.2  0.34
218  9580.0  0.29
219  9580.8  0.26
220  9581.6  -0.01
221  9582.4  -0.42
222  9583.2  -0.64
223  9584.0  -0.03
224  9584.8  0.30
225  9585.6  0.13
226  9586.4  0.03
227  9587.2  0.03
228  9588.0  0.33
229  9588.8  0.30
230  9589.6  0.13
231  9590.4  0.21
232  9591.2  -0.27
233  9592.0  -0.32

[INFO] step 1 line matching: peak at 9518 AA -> [O III]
